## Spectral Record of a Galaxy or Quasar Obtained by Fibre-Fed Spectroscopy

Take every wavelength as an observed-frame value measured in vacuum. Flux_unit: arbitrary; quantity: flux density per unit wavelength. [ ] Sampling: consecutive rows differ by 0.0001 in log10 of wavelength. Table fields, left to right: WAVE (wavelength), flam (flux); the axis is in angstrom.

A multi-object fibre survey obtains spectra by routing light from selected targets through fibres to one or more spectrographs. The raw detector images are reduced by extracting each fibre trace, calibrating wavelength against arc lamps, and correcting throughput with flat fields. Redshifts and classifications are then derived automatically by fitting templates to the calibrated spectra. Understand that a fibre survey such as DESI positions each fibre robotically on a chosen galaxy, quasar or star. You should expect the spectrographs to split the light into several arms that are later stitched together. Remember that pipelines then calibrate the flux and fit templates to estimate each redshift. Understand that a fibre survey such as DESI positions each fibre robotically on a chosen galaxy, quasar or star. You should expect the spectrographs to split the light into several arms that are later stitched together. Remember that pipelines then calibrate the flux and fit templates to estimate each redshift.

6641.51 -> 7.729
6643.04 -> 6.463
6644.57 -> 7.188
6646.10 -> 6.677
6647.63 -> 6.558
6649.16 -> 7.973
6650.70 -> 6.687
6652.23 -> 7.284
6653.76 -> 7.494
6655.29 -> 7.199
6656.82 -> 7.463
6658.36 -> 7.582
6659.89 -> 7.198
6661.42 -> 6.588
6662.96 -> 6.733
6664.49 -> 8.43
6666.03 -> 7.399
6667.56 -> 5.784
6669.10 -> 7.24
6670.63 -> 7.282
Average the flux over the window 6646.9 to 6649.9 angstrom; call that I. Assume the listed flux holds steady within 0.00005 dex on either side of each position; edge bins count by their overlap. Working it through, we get 7.27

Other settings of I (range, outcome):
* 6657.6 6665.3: 7.31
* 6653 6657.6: 7.38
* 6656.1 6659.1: 7.51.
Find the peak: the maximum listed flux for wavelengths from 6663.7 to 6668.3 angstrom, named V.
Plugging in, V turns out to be 8.43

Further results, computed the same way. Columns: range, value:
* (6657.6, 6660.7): 7.582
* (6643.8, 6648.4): 7.188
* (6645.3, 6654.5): 7.973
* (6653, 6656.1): 7.494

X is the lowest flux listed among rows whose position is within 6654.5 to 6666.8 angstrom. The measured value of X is 6.588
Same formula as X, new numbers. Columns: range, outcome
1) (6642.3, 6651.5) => 6.463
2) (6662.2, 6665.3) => 6.733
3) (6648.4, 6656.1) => 6.687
